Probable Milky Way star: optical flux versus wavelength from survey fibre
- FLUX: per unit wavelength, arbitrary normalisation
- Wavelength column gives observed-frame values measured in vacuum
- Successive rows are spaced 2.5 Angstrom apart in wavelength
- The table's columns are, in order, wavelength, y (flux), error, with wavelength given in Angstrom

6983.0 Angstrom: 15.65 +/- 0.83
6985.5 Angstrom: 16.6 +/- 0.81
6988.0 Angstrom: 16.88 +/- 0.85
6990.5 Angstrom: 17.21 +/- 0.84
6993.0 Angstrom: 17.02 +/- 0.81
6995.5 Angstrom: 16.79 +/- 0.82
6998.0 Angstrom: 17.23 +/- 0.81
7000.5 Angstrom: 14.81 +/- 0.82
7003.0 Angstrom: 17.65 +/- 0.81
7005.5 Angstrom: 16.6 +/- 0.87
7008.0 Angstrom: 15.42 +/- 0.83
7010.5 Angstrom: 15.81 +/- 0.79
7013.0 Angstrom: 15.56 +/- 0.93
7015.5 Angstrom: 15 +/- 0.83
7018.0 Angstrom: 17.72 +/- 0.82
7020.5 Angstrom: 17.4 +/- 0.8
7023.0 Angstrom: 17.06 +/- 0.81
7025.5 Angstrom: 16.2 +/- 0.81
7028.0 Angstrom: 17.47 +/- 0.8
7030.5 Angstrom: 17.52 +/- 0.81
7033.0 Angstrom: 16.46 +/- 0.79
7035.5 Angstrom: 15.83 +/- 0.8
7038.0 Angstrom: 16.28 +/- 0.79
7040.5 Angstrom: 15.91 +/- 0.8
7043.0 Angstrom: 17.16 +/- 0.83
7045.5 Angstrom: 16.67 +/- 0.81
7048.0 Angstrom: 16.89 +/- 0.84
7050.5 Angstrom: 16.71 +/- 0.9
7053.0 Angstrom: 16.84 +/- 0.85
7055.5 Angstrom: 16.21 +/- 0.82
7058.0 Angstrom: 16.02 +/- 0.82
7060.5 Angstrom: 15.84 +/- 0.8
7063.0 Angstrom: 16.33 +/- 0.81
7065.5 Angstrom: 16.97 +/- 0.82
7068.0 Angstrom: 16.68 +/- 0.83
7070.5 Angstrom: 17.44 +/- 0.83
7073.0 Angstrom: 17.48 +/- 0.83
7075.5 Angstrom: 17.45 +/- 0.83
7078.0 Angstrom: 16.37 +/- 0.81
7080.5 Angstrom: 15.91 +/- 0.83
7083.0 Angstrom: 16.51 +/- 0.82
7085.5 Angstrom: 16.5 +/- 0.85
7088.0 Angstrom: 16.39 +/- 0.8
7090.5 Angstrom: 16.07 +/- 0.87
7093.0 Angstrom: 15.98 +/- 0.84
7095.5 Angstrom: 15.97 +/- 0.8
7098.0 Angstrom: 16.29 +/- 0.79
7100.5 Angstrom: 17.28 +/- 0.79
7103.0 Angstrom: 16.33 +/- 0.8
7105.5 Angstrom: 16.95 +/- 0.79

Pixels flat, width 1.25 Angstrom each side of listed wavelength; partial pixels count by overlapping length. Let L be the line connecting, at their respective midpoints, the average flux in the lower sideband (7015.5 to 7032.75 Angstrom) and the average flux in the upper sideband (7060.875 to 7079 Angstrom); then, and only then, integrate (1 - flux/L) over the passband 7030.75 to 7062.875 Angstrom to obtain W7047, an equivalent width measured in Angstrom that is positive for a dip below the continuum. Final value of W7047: 1.01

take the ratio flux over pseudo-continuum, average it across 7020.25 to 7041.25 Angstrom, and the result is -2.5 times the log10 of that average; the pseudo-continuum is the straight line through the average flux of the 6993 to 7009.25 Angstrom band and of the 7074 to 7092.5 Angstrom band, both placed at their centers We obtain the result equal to -0.01 mag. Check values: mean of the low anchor 16.5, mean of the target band 16.7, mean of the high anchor 16.5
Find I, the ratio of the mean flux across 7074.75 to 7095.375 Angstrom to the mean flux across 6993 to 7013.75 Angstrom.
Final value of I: 1.00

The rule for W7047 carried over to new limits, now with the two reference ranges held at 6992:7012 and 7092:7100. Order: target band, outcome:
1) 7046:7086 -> -0.9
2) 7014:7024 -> -0.2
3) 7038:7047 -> -0.1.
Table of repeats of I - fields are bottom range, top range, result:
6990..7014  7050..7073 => 1.01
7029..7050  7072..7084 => 1.01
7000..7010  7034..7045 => 1.01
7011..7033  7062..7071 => 1.01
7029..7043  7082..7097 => 0.98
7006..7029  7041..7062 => 1.01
